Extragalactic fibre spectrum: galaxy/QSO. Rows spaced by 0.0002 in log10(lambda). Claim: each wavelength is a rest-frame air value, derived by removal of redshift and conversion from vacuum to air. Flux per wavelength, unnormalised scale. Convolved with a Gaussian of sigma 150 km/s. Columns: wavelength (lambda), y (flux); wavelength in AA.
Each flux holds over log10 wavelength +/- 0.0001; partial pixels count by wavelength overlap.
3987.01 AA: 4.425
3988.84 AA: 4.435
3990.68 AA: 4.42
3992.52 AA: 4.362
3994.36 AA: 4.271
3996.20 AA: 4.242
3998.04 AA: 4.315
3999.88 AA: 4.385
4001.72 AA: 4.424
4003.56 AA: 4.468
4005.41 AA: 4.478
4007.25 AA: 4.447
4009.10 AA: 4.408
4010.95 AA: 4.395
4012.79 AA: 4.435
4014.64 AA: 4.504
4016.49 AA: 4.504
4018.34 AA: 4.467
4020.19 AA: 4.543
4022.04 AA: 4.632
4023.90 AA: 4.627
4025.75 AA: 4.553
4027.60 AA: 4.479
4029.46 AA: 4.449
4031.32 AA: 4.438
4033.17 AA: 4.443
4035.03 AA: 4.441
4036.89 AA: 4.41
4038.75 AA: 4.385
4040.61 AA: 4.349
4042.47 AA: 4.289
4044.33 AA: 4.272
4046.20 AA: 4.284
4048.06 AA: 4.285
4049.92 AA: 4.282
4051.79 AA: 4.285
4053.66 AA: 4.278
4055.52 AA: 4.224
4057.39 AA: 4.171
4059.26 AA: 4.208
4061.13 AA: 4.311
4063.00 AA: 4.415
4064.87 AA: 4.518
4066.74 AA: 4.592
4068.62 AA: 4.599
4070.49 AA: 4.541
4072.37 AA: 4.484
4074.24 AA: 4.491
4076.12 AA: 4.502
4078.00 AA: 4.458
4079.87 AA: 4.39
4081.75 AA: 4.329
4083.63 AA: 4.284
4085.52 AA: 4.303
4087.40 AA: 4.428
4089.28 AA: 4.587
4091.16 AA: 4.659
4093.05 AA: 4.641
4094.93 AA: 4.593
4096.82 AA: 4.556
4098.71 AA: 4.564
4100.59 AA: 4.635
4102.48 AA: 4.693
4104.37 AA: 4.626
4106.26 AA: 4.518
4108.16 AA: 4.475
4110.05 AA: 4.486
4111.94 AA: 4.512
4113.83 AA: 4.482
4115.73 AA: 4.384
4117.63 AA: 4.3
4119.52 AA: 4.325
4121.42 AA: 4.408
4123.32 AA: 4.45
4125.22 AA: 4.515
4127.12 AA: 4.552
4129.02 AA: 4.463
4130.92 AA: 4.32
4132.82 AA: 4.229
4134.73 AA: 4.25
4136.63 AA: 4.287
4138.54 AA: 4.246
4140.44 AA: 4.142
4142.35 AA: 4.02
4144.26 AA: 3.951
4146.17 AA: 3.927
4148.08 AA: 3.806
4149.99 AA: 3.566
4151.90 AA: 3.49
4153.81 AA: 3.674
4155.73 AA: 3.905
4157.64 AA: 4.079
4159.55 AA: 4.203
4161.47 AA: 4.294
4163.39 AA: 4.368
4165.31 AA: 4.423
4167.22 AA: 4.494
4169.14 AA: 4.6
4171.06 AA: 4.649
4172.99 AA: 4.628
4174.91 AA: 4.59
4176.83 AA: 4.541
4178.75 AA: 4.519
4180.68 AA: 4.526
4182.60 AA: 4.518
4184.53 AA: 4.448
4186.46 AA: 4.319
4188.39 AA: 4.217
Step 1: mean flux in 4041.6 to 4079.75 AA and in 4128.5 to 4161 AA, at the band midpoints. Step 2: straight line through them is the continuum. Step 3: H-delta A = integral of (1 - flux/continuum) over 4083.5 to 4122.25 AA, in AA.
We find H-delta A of -2.8 AA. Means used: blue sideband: 4.38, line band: 4.5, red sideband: 4.03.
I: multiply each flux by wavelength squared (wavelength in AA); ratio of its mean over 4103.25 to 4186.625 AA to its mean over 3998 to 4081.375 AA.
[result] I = 1.03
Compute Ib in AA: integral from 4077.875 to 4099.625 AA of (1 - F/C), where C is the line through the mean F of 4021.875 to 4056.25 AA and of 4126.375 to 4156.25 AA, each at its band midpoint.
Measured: -1.4 AA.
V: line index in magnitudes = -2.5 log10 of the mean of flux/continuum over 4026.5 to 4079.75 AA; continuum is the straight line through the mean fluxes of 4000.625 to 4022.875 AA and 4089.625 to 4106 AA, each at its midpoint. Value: 0.04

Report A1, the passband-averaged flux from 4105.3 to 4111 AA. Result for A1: 4.49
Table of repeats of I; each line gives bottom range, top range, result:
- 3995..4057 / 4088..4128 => 1.07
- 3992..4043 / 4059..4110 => 1.05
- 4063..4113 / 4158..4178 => 1.03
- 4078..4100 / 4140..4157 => 0.88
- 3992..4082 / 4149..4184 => 1.04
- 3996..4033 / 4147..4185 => 1.03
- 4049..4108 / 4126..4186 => 0.99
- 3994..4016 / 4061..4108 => 1.07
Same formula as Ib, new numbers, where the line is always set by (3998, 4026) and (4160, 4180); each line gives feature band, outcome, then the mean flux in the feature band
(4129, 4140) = 0.5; 4.28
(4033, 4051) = 0.6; 4.34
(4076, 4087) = 0.3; 4.37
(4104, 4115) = 0.0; 4.51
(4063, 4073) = -0.1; 4.53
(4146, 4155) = 1.6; 3.68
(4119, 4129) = 0.1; 4.46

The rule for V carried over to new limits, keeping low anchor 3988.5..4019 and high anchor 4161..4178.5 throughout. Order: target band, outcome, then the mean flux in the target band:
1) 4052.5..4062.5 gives 0.05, 4.25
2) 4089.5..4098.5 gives -0.03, 4.6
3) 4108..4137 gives 0.02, 4.4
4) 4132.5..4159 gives 0.14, 3.97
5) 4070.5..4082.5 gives 0.00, 4.45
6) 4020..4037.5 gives -0.02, 4.5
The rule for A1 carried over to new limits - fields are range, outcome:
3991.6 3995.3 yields 4.31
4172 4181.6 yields 4.56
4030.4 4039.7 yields 4.42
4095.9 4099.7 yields 4.57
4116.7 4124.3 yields 4.37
